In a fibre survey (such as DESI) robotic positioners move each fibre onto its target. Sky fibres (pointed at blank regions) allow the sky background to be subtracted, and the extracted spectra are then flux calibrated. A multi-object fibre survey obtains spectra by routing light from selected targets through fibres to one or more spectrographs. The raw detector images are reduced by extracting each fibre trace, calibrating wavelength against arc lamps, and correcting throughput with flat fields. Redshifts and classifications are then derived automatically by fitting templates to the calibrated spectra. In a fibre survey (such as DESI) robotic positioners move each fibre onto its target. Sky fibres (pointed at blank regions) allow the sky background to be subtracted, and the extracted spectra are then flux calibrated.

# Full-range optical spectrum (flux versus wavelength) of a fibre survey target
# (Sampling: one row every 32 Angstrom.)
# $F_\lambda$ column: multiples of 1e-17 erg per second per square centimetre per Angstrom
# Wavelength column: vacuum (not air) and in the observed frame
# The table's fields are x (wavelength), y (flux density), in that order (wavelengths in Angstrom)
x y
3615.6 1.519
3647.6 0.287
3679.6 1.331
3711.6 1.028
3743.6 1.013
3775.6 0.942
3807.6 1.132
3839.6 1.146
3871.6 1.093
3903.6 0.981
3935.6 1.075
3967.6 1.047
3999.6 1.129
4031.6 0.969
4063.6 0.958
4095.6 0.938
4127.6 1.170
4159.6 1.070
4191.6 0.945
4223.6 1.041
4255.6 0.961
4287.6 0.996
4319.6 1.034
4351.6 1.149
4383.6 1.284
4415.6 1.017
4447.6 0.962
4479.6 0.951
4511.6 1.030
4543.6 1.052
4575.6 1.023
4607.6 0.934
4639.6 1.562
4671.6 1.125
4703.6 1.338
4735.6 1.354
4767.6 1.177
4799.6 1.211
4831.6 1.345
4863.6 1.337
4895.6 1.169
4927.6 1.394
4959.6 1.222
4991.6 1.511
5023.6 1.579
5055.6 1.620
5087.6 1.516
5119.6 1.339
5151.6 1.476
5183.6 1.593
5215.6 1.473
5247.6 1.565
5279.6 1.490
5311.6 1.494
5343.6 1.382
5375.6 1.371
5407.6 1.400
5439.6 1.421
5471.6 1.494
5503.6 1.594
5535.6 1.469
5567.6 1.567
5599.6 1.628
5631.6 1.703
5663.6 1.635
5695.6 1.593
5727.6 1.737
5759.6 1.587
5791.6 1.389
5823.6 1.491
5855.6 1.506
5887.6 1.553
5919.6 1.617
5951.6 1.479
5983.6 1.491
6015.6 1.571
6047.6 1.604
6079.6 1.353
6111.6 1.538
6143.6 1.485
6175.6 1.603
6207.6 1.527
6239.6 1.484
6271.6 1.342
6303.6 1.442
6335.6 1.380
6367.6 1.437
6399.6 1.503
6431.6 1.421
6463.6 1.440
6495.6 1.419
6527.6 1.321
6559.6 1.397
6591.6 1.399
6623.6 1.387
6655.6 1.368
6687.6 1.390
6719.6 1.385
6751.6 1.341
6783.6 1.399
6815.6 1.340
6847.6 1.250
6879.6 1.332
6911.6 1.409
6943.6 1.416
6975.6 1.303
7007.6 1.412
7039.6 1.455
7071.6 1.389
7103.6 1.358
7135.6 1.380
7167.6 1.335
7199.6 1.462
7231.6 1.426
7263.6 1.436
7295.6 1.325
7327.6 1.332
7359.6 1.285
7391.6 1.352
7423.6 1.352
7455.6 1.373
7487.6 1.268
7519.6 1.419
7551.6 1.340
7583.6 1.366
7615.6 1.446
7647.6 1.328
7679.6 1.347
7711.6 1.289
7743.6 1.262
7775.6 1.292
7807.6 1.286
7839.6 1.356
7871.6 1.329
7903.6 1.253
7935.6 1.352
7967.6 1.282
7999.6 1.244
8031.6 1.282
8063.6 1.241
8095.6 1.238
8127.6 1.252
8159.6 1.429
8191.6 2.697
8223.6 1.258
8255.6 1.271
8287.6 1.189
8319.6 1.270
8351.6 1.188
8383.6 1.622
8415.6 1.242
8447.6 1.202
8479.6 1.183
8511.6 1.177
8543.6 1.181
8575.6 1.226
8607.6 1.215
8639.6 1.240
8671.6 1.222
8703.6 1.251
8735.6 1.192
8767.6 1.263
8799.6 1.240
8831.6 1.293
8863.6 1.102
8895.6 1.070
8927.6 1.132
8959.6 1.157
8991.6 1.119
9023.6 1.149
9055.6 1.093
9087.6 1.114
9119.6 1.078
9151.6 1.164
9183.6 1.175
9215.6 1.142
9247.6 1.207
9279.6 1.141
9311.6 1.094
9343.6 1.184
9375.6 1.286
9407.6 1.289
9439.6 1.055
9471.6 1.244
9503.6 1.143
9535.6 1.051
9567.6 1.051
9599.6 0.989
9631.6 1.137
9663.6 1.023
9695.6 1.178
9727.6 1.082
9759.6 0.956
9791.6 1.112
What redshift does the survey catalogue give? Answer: 0.246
